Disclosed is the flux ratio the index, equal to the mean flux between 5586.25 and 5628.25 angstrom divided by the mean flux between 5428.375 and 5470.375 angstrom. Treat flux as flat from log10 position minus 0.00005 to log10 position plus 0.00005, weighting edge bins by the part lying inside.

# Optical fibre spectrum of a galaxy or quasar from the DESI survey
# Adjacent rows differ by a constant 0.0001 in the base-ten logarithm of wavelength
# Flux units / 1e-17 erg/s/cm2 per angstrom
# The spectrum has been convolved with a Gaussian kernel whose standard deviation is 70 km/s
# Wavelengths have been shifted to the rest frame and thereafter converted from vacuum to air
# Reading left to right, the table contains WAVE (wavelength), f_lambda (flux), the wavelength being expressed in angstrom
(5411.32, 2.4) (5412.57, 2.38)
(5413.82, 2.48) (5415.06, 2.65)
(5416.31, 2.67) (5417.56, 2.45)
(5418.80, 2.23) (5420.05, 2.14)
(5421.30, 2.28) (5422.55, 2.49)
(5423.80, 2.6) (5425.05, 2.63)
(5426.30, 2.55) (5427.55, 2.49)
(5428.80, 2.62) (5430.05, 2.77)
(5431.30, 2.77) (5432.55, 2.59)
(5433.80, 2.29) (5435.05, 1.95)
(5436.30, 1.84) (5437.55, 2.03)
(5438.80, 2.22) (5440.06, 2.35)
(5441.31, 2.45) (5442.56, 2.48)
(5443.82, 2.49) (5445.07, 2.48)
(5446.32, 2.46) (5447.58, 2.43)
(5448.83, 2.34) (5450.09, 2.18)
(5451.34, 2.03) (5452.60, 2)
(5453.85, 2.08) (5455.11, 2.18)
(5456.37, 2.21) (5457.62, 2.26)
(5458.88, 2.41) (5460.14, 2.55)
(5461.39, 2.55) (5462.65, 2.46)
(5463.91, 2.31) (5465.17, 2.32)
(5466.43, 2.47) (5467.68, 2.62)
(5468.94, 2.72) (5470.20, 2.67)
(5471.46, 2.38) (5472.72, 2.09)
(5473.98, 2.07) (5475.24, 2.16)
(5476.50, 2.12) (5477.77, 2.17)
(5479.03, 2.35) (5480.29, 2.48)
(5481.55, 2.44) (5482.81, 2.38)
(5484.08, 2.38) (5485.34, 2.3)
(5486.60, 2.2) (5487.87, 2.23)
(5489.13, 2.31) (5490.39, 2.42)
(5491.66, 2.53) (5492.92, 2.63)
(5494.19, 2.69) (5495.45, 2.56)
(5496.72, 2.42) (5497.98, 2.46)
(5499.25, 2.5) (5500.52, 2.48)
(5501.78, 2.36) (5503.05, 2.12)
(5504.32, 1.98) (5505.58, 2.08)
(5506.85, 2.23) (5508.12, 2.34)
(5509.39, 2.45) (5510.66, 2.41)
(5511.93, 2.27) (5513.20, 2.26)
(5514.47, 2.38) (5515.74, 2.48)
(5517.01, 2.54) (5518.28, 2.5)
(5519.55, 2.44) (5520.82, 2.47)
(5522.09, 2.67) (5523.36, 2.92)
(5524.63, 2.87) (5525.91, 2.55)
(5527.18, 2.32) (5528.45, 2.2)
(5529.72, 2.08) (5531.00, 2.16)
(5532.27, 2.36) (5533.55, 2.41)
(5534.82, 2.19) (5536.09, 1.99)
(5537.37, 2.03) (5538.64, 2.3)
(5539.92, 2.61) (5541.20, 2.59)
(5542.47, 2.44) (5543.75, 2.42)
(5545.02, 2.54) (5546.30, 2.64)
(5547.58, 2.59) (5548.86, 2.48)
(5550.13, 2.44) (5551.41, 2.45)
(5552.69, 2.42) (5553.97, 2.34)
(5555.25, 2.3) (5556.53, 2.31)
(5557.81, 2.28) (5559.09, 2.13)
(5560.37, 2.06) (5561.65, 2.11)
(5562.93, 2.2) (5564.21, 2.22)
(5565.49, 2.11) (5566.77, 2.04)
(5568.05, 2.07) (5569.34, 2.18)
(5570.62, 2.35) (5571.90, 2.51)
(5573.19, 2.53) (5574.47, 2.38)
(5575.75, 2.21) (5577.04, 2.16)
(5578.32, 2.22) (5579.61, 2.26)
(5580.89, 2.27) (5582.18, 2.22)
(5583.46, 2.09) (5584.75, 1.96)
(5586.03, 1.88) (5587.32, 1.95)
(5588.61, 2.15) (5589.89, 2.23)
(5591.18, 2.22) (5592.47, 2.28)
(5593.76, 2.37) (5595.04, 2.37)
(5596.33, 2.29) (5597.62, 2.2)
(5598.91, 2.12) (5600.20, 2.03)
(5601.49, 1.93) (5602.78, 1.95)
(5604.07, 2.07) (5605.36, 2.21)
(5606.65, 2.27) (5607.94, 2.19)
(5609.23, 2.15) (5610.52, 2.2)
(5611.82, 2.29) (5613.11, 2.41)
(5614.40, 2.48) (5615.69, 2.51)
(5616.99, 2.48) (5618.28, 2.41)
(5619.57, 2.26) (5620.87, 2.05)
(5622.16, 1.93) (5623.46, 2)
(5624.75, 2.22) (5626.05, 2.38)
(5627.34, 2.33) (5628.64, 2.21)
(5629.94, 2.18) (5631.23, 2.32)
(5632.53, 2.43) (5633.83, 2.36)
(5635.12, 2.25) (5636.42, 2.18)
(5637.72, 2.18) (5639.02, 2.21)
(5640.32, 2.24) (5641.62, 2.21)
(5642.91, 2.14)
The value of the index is 0.9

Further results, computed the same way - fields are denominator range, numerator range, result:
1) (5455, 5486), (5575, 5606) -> 0.91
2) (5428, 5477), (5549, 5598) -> 0.95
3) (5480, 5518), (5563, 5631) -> 0.93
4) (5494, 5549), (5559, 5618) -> 0.92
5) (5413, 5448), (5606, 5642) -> 0.93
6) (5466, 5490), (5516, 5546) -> 1.03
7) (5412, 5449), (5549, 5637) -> 0.92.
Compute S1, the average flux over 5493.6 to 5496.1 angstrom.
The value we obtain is 2.62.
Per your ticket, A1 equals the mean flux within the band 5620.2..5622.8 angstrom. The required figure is 1.99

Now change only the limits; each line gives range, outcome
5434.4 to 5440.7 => 2.08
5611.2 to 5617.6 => 2.43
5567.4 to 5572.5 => 2.27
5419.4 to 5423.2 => 2.3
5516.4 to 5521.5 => 2.49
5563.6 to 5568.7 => 2.11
